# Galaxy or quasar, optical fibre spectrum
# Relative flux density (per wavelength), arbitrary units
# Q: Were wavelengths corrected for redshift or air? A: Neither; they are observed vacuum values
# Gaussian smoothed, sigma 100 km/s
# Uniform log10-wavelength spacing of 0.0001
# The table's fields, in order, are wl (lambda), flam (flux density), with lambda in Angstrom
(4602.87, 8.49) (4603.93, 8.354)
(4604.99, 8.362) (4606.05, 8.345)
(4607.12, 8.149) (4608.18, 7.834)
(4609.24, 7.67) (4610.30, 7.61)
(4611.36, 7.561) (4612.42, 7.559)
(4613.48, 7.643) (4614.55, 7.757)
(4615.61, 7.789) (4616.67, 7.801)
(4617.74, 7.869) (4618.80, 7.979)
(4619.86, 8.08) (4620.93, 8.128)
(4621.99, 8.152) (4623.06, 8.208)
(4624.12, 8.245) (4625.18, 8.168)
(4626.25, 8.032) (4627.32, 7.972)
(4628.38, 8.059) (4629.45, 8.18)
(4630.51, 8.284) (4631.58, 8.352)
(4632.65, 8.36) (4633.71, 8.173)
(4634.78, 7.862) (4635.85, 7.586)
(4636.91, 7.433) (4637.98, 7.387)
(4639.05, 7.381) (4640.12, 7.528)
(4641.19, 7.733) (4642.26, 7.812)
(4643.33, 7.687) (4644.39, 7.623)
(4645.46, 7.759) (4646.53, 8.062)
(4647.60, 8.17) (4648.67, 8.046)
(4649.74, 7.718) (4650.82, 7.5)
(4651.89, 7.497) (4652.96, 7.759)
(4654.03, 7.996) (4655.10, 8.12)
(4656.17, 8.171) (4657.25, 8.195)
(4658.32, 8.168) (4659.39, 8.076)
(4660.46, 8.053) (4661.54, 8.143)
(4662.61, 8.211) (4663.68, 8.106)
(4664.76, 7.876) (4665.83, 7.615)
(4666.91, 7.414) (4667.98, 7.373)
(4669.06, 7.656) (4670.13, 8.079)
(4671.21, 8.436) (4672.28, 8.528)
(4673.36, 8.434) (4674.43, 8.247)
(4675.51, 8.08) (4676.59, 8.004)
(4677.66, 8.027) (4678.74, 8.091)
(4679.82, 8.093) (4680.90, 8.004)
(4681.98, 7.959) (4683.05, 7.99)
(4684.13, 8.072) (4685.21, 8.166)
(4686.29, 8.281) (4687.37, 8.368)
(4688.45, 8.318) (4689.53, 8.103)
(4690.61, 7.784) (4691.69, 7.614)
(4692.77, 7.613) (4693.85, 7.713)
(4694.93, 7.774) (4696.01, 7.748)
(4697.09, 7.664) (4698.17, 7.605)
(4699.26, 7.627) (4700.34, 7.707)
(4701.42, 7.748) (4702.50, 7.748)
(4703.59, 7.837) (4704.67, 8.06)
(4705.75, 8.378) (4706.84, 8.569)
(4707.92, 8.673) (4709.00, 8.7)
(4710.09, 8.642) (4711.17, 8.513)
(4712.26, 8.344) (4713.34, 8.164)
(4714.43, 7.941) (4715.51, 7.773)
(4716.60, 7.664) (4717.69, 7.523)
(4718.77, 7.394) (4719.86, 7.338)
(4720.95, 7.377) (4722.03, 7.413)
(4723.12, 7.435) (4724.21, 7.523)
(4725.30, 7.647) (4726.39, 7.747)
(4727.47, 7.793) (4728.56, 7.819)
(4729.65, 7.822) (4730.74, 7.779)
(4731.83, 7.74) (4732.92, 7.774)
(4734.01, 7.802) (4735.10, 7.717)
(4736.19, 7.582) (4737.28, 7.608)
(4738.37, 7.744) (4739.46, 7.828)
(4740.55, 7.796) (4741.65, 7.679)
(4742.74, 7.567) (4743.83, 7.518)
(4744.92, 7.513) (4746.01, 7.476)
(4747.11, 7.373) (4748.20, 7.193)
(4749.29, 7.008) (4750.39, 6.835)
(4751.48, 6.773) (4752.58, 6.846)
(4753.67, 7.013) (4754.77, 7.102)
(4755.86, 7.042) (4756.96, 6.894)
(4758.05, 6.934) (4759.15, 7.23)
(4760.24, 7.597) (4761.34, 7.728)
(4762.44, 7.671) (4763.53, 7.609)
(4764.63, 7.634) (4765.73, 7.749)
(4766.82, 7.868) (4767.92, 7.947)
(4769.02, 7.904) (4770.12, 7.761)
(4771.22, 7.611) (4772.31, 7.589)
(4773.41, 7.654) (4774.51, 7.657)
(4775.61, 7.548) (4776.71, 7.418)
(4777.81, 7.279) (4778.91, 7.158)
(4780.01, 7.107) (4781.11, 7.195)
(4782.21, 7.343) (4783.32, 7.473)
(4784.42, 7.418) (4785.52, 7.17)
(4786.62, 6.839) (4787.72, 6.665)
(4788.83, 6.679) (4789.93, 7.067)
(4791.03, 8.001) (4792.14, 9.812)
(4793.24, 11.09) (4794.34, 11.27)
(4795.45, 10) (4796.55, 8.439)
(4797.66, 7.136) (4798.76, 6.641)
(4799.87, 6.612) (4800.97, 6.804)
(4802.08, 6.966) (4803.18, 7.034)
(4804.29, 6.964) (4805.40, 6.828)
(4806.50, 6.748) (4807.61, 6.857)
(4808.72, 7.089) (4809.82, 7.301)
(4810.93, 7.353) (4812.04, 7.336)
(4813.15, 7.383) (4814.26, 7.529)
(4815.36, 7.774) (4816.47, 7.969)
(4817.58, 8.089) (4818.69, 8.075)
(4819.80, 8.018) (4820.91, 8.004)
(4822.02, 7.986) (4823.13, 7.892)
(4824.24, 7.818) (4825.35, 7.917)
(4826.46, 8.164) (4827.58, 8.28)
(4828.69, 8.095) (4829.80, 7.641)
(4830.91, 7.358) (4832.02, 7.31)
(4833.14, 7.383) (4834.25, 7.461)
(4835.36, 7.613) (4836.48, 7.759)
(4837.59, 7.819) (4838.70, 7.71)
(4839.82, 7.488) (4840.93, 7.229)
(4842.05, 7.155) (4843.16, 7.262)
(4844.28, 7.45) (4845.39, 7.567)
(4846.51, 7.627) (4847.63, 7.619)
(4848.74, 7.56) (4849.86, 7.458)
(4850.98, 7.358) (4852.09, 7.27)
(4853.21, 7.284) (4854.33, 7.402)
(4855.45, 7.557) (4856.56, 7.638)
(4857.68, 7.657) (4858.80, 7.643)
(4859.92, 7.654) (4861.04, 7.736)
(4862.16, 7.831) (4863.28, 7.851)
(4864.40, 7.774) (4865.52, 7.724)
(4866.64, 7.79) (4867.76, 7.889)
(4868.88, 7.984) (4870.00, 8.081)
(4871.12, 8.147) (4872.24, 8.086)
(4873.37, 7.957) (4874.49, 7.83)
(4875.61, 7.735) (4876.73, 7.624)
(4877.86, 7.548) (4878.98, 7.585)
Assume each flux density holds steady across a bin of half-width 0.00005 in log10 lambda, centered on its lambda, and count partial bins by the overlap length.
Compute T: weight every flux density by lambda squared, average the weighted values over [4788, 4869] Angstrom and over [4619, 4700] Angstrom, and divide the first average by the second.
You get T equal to 1.04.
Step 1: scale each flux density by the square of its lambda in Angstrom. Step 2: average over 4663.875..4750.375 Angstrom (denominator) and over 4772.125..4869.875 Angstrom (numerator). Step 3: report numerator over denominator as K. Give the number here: 1.02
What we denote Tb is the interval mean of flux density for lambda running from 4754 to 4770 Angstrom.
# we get 7.49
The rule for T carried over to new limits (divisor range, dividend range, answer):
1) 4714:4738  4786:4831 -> 1.05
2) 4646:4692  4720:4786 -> 0.97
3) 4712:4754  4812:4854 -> 1.06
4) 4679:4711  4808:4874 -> 1.02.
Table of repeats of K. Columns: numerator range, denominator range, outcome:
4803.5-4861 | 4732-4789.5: 1.05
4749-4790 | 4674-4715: 0.94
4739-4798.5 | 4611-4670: 1.02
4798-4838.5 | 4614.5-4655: 1.03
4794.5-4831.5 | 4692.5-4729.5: 1.01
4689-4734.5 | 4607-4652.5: 1.03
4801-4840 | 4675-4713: 0.99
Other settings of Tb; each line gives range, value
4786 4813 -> 7.64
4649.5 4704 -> 7.94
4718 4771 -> 7.5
